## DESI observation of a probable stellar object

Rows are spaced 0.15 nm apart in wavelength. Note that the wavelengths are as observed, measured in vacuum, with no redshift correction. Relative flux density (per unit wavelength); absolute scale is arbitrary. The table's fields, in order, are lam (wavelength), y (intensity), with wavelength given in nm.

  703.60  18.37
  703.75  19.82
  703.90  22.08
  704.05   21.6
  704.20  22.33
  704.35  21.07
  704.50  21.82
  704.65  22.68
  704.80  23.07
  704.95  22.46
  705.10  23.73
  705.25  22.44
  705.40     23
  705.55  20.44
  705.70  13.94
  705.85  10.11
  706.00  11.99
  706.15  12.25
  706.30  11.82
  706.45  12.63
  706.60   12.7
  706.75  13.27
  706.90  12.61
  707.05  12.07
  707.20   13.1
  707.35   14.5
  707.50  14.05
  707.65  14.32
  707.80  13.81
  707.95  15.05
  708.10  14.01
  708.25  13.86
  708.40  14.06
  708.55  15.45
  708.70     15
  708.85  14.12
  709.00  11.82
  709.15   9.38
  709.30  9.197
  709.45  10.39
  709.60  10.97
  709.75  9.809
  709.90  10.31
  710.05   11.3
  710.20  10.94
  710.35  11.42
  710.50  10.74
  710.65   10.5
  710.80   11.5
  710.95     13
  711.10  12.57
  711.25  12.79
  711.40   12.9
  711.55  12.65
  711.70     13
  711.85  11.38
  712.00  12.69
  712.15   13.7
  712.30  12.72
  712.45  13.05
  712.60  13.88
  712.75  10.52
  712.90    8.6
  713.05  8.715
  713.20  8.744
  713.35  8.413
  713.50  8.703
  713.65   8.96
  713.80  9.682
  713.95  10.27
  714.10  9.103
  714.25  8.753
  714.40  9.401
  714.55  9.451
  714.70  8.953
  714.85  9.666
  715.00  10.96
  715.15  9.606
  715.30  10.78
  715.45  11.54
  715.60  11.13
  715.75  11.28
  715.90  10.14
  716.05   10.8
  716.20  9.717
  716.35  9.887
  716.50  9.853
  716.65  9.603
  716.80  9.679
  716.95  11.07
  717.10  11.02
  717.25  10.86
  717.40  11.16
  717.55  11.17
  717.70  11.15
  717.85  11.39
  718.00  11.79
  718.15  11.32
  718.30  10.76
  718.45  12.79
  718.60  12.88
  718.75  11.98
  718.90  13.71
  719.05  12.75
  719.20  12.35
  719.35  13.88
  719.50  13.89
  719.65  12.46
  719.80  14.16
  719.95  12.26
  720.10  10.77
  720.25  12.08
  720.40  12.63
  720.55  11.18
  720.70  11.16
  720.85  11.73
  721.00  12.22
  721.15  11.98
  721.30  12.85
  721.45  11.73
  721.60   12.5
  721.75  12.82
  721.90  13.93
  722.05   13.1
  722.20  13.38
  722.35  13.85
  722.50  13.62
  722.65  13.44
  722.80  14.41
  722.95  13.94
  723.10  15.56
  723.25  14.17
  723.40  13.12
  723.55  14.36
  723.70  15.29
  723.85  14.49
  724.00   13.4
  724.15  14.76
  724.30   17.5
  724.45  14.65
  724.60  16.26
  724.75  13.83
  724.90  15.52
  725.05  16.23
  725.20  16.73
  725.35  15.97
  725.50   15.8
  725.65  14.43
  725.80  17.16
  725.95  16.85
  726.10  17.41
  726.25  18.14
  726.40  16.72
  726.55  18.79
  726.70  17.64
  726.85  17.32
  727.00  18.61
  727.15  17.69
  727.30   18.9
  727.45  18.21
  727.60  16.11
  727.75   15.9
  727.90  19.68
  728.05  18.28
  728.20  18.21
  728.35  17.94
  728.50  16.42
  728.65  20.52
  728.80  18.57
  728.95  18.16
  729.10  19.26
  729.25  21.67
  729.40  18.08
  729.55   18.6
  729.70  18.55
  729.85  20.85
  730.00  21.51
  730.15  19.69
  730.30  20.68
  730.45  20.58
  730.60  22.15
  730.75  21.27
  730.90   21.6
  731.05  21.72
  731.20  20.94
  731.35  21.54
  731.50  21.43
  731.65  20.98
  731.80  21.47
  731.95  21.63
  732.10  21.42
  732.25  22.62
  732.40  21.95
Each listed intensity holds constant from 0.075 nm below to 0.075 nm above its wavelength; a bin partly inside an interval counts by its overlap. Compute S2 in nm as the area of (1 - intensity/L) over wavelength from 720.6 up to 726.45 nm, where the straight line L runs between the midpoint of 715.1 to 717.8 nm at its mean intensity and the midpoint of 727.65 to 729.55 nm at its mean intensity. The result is 0.30 nm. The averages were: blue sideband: 10.6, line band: 14.5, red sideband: 18.5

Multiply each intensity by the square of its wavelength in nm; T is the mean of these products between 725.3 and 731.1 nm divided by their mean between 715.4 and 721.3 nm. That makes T 1.65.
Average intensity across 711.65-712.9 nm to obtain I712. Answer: 12.4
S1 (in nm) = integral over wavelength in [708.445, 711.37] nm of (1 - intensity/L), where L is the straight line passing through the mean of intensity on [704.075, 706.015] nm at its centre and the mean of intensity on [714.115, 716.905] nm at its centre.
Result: 0.72 nm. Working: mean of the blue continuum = 20.2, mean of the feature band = 11.7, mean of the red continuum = 10.1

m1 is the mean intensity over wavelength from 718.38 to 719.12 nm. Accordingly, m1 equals 12.8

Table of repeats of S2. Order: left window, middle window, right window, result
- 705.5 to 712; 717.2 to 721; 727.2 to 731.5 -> 0.94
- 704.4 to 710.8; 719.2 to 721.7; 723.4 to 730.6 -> 0.62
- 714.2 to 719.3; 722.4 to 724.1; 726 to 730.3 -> 0.12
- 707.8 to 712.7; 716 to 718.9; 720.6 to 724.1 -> 0.42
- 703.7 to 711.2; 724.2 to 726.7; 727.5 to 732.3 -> 0.33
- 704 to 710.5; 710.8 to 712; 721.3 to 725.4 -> 0.18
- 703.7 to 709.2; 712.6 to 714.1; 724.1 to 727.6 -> 0.64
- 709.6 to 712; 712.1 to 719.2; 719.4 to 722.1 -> 0.80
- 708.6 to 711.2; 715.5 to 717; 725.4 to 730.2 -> 0.38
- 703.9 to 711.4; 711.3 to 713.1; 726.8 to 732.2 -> 0.42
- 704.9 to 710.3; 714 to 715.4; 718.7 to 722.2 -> 0.37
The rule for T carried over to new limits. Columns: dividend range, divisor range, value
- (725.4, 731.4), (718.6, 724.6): 1.44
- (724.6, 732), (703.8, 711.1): 1.33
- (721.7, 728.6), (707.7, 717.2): 1.48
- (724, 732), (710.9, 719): 1.75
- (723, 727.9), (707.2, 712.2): 1.36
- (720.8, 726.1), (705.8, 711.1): 1.21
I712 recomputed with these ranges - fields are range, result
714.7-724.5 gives 12.3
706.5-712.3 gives 12.5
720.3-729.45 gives 15.6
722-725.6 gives 14.7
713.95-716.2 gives 10.1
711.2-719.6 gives 11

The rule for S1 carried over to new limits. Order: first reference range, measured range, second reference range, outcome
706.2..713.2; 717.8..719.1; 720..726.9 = 0.14 nm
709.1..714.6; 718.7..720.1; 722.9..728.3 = 0.09 nm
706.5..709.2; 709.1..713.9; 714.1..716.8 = 0.33 nm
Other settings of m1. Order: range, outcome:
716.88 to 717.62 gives 11.1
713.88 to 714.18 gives 9.66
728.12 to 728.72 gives 18.3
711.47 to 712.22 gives 12.7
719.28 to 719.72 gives 13.4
